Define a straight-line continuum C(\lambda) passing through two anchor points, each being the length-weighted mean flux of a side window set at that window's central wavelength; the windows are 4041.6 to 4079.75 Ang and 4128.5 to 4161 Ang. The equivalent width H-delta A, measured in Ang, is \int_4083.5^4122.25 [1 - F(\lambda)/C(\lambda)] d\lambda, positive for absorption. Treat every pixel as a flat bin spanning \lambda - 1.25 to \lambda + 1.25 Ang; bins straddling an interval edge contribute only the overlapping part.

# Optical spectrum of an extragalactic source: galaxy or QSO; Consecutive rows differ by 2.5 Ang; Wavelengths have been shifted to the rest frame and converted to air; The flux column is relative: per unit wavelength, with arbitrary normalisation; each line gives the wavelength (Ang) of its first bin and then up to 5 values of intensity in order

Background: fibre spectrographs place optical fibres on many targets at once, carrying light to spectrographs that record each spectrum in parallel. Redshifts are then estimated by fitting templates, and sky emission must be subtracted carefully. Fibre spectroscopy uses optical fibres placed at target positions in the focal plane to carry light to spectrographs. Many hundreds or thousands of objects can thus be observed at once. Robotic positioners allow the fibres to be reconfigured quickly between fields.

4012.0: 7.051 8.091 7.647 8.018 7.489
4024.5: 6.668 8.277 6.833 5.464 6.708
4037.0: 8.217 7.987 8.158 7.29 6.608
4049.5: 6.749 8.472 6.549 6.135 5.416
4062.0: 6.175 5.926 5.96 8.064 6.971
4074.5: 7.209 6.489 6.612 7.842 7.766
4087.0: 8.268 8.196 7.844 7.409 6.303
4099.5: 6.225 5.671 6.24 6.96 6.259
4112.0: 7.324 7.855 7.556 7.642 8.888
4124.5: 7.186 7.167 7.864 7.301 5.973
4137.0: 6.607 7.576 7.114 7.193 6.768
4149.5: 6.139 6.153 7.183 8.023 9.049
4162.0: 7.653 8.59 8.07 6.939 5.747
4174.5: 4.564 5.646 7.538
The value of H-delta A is -1.50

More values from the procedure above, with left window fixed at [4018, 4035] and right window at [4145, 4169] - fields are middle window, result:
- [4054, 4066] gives 1.98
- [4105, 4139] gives 0.55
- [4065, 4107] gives 1.31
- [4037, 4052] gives -0.80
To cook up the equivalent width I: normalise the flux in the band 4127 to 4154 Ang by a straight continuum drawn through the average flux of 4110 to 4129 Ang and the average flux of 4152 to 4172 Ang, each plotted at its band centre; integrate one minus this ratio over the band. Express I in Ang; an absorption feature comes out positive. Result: 2.67 Ang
